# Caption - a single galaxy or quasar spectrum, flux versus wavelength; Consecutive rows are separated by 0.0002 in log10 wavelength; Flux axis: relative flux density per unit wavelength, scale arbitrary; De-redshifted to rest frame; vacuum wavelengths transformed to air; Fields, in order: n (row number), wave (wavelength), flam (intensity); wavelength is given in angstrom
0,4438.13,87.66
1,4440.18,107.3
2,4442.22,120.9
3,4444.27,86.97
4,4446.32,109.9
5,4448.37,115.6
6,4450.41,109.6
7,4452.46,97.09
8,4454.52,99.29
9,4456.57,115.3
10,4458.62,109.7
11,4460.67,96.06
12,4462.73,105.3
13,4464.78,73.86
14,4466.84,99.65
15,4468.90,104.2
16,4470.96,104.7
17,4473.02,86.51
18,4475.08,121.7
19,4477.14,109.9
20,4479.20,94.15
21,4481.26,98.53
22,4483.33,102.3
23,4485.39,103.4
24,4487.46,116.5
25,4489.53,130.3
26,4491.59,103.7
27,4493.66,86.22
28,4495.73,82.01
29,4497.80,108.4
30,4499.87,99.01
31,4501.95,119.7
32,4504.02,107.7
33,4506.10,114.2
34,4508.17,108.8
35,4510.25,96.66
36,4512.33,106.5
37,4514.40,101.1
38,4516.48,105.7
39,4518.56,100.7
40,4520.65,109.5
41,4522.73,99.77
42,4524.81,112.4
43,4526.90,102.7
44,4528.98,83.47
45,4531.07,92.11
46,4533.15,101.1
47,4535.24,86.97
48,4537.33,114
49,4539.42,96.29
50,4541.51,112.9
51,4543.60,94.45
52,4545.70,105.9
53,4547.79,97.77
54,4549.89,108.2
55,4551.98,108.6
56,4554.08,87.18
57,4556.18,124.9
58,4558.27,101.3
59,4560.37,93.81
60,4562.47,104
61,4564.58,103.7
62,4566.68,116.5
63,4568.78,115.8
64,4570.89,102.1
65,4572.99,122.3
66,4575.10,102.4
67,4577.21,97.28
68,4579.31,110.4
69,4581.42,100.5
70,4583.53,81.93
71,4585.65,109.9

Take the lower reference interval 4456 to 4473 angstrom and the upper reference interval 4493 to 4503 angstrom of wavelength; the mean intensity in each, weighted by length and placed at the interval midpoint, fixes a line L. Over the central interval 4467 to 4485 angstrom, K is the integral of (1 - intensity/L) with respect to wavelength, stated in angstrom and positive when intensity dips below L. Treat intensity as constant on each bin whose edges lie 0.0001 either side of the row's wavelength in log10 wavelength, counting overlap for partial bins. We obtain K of -0.5 angstrom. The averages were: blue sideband 99.8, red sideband 99.6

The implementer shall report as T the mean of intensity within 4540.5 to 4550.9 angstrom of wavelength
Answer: 104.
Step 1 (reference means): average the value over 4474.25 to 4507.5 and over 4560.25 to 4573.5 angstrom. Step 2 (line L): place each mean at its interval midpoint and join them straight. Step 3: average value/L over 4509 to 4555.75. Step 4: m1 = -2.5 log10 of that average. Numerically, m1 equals 0.06 mag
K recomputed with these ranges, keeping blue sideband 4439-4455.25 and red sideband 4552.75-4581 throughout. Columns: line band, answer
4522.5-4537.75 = 1.10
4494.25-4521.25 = 0.44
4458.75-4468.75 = 0.92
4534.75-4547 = 0.43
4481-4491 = -0.47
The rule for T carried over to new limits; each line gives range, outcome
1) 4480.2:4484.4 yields 100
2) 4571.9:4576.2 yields 112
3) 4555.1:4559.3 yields 113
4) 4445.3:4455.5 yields 106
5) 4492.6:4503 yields 99.1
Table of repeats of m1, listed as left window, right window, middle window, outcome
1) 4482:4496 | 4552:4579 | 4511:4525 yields 0.01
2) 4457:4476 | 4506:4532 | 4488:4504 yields -0.04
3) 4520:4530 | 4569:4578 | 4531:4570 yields 0.01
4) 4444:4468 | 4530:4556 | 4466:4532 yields -0.02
